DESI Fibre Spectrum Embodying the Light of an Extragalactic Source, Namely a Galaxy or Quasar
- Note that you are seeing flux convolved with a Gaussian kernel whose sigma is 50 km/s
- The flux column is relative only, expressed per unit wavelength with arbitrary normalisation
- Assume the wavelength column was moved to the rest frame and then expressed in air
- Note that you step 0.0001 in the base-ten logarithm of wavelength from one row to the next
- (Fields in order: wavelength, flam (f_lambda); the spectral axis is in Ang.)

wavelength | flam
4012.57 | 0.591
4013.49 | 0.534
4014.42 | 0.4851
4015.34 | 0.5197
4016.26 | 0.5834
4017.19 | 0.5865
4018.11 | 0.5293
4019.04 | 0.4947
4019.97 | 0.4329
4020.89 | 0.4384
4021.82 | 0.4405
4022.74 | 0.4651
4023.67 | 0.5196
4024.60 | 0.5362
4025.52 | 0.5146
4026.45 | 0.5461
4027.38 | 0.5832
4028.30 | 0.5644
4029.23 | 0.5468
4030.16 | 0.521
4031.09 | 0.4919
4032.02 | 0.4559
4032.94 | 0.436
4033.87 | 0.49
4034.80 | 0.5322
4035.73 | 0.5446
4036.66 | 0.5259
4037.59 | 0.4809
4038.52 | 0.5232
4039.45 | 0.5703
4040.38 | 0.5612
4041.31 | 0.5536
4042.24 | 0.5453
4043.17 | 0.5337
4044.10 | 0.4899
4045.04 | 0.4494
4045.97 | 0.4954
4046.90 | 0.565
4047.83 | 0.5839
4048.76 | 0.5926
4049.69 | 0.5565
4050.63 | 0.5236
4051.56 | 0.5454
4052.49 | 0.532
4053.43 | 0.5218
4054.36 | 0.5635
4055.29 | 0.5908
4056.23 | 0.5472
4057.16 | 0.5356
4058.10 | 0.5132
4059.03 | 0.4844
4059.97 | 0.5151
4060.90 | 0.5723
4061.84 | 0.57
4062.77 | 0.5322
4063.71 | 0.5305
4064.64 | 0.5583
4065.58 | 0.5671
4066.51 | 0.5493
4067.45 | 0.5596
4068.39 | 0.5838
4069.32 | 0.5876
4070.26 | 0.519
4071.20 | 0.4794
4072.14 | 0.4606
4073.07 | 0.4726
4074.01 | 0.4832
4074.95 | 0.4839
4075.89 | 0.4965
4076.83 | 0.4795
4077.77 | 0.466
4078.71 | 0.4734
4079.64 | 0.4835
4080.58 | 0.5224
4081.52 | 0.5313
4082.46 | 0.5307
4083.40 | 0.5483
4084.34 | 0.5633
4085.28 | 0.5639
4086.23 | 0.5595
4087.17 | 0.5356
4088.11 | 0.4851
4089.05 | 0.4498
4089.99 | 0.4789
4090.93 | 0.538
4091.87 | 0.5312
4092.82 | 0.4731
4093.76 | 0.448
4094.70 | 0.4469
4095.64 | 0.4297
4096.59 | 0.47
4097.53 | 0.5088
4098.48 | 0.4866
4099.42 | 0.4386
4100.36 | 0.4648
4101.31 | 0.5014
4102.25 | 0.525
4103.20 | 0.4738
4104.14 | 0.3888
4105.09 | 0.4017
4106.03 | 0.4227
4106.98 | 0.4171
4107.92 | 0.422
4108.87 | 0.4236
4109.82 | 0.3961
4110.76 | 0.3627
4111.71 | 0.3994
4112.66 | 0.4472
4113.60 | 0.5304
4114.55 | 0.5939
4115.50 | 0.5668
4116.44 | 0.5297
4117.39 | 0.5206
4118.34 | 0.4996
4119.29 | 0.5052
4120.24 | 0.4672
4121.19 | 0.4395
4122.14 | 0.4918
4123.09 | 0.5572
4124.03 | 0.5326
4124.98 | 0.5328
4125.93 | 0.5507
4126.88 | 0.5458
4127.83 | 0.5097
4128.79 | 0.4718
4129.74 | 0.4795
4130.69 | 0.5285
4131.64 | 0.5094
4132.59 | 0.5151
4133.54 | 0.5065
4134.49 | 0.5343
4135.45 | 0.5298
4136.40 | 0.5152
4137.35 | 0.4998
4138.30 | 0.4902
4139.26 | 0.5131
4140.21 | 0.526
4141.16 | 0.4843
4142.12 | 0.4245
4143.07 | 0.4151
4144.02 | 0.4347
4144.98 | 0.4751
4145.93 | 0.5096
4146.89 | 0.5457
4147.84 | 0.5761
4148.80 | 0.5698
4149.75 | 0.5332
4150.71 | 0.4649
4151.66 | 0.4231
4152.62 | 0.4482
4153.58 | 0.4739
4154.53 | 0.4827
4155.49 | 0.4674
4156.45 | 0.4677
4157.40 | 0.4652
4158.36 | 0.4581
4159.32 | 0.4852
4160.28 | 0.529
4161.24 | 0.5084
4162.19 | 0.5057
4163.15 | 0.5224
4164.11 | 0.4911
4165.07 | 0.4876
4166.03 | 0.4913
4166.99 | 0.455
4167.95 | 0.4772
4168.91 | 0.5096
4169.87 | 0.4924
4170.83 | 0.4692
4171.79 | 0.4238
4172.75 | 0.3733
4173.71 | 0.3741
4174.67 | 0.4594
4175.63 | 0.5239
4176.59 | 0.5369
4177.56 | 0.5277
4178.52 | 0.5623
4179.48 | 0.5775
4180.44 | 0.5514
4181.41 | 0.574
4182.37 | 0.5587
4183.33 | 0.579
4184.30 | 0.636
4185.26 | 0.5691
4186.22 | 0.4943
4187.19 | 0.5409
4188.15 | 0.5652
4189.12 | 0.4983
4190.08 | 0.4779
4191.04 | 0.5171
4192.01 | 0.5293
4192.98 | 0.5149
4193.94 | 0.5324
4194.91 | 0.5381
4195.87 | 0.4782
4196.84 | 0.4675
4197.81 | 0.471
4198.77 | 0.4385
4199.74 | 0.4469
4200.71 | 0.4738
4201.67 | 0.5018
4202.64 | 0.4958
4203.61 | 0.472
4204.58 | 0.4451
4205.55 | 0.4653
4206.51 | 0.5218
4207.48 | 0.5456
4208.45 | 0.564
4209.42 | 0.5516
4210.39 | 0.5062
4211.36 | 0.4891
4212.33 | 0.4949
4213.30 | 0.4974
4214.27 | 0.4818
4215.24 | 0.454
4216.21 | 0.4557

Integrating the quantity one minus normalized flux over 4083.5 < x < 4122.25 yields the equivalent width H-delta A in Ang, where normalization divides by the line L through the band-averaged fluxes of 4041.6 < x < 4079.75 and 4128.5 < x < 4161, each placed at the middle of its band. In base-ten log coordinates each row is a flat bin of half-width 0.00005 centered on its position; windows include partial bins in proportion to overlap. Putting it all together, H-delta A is 2.4 Ang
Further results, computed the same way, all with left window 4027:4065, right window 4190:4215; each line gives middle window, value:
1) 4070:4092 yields 0.80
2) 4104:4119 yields 1.67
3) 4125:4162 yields 0.96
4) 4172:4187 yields -0.69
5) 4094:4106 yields 1.39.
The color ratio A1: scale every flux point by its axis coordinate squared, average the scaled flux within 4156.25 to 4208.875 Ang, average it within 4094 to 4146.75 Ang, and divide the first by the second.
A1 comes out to 1.07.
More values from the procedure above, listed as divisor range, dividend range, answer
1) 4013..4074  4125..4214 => 1.01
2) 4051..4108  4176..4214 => 1.08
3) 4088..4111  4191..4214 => 1.15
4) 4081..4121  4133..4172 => 1.04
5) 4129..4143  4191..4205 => 1.00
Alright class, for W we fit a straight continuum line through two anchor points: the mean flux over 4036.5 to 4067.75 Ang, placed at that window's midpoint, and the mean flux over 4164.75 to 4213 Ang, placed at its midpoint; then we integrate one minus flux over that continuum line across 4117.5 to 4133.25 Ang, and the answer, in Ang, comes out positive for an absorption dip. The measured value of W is 0.4 Ang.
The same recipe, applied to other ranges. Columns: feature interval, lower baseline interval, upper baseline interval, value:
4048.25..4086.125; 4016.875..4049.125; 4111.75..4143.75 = -1.2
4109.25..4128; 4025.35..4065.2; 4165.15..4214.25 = 0.7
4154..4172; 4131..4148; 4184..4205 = 0.6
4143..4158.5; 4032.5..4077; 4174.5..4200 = 1.2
